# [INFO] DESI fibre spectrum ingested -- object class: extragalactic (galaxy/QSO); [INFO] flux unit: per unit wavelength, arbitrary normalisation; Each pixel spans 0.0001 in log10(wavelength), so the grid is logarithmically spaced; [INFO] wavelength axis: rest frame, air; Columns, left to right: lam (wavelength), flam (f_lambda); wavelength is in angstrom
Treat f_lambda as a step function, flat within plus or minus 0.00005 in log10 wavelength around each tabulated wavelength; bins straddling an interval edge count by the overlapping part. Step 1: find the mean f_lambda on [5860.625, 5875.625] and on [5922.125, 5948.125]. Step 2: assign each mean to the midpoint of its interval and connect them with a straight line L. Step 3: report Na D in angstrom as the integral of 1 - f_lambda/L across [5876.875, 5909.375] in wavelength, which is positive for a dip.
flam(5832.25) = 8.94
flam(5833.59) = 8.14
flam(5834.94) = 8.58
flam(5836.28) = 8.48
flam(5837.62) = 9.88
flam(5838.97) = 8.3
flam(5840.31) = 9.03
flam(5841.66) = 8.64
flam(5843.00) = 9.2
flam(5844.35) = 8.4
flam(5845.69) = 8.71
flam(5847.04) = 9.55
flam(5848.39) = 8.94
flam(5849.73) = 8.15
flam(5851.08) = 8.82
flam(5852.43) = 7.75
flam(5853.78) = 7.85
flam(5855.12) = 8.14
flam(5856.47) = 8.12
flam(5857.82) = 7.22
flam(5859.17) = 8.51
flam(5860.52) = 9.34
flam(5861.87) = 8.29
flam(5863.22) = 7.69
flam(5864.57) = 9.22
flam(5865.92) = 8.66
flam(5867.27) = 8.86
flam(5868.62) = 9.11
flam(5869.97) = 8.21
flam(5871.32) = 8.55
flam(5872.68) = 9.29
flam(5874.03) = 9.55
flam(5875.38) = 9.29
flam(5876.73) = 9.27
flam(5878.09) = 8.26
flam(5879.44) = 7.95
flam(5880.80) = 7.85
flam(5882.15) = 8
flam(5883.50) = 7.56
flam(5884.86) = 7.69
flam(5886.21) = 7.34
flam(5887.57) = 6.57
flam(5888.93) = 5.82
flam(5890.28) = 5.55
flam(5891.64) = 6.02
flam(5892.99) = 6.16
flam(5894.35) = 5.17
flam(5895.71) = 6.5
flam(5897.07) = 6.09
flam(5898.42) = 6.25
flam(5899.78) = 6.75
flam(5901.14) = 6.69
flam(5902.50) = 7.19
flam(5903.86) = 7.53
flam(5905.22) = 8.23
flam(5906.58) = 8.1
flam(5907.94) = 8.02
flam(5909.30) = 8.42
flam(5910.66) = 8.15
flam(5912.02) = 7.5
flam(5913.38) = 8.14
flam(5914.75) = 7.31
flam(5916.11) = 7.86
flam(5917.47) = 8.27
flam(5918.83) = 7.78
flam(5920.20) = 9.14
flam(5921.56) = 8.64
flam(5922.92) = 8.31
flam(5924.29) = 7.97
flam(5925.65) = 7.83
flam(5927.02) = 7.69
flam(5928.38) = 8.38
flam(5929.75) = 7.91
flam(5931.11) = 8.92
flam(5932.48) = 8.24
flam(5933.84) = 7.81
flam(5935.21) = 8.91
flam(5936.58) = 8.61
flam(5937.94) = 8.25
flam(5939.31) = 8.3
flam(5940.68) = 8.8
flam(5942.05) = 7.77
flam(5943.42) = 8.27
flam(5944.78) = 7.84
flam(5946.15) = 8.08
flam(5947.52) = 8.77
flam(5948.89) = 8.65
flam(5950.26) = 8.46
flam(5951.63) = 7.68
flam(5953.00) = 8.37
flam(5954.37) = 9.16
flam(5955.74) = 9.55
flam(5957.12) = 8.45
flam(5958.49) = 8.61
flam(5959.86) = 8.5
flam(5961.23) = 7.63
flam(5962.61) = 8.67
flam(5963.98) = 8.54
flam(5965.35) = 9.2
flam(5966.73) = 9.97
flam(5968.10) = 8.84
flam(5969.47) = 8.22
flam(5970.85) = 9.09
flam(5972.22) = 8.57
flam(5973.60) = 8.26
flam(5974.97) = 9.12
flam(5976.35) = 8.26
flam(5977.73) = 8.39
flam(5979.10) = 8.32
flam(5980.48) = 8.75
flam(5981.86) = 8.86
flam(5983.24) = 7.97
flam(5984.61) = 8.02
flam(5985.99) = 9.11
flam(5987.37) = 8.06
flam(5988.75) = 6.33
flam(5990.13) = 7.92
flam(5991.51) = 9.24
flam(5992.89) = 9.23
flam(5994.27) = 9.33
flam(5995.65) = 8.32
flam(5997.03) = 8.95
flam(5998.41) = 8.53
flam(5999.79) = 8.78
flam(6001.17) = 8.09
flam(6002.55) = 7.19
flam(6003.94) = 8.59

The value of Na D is 5.7 angstrom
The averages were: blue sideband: 8.8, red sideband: 8.25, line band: 7.08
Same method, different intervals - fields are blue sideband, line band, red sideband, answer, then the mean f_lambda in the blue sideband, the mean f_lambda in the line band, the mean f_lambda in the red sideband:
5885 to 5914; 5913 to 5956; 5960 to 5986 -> -3.0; 6.97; 8.29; 8.61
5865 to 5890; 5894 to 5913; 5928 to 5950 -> 2.3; 8.18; 7.24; 8.35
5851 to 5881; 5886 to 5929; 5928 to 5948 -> 5.3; 8.52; 7.36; 8.32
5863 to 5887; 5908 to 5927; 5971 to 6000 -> 0.9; 8.47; 8.08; 8.5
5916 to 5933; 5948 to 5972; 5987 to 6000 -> -0.9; 8.24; 8.68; 8.47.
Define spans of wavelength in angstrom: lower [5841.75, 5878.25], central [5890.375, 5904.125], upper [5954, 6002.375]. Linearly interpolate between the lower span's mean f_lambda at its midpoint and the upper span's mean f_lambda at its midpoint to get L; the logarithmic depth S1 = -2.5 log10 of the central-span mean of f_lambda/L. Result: 0.33 mag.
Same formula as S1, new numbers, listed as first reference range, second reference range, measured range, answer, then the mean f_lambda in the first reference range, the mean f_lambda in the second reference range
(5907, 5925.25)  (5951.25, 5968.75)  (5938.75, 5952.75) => 0.033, 8.11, 8.72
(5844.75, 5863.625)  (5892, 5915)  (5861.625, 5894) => -0.013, 8.37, 7.17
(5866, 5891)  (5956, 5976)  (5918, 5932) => 0.018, 8.05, 8.7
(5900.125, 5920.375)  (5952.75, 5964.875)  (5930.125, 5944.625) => -0.011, 7.84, 8.63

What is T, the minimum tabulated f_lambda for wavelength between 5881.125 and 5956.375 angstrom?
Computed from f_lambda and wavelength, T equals 5.17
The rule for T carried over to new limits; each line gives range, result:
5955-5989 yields 6.33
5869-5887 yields 7.34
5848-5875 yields 7.22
